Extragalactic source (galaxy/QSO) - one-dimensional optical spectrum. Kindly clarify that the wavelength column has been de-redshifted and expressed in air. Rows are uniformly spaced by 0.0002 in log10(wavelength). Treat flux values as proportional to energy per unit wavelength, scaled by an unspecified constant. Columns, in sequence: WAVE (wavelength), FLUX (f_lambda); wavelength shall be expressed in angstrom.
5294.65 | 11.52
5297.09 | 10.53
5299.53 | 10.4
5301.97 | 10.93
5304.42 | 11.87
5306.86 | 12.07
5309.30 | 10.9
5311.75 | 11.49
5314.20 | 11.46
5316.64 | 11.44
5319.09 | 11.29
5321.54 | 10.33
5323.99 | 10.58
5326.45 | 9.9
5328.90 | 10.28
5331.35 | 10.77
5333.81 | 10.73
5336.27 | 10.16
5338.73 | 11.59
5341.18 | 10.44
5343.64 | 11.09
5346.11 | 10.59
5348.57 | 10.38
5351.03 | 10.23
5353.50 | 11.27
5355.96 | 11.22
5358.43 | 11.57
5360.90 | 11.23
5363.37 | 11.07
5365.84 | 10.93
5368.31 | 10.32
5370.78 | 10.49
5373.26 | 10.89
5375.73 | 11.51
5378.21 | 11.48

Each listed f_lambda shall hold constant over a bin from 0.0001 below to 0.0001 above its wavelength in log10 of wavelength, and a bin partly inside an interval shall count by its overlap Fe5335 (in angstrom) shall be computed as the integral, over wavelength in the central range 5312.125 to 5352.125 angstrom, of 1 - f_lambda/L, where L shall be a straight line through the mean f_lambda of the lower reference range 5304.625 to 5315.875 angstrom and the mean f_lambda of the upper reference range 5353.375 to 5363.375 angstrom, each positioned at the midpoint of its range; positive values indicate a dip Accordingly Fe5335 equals 2.4 angstrom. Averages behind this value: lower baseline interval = 11.5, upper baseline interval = 11.3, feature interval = 10.7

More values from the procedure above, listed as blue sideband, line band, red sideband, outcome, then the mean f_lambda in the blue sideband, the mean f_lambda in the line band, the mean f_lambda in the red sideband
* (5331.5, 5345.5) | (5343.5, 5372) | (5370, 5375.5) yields -0.09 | 10.8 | 10.9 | 10.9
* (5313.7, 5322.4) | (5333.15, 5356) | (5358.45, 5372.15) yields 0.51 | 11.1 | 10.7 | 10.9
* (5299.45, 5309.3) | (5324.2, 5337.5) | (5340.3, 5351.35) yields 0.58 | 11.4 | 10.4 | 10.6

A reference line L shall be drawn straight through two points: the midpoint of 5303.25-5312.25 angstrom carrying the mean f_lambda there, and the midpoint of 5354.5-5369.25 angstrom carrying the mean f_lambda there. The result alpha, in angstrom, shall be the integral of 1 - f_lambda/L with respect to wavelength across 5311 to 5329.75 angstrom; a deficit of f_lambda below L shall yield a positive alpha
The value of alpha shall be 1.04 angstrom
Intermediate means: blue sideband 11.6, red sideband 11.1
